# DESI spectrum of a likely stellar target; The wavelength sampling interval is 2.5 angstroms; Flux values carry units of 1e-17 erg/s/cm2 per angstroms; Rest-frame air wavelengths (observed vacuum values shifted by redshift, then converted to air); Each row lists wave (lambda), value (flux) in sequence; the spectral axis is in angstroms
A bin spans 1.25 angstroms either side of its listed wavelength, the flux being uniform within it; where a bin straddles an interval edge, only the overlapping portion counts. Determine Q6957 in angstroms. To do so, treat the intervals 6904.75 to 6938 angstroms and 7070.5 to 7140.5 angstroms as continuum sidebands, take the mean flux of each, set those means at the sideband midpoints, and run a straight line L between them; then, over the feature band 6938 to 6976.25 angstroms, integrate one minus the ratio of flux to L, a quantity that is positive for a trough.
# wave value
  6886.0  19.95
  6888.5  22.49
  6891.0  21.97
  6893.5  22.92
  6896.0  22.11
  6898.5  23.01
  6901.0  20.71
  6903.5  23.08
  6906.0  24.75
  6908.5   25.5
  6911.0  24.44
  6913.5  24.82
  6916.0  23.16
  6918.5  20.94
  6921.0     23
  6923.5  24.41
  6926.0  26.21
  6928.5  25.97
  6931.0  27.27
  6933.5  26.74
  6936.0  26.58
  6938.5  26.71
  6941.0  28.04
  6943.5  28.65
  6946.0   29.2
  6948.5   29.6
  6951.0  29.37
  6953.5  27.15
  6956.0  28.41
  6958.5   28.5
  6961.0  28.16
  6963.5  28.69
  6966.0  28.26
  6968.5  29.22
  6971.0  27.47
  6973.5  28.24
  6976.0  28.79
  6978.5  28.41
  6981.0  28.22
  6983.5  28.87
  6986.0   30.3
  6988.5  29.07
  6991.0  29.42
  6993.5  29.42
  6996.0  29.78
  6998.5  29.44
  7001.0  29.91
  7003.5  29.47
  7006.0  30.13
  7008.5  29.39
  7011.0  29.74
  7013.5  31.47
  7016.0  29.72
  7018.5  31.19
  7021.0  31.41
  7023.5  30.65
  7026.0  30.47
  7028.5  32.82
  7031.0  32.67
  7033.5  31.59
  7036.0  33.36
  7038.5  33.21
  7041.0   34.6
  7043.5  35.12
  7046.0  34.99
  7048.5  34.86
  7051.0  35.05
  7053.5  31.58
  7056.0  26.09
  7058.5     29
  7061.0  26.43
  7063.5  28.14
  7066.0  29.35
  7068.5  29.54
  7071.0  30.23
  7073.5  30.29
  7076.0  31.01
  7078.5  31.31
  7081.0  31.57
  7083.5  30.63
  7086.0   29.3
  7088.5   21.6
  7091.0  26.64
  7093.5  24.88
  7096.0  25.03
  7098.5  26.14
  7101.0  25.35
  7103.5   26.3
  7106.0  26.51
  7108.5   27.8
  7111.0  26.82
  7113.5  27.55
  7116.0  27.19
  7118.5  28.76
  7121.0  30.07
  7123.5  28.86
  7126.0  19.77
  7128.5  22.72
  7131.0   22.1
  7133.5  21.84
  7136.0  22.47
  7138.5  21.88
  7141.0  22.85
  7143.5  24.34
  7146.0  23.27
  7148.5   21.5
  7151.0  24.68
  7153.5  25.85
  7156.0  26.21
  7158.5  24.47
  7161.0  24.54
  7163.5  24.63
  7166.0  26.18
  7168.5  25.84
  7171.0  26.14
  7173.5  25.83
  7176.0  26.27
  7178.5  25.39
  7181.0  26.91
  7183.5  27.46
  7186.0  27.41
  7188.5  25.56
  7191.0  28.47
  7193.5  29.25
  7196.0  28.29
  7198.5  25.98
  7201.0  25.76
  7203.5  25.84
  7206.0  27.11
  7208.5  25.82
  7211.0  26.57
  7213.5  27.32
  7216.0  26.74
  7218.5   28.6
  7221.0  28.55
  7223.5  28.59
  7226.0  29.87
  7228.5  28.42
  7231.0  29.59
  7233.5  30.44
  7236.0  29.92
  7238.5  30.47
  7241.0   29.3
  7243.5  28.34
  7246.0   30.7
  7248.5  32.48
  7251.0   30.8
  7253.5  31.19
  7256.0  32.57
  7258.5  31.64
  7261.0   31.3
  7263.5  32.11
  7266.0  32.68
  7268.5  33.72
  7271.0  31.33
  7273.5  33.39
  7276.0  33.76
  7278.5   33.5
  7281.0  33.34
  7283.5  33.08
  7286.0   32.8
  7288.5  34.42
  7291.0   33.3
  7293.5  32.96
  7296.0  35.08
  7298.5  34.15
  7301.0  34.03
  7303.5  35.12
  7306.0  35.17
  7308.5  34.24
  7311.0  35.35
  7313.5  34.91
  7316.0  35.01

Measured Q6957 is -4.8 angstroms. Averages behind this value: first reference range 24.9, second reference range 26.5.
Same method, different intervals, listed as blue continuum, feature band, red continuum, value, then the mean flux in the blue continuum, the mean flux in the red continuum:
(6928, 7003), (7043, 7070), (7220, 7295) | -1.3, 28.5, 31.5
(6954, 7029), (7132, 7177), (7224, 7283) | 9.2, 29.4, 31.3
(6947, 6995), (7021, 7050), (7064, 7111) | -4.9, 28.7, 27.9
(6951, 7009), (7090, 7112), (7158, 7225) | 1.2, 28.9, 26.7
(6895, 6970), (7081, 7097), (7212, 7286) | 0.9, 26.1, 30.8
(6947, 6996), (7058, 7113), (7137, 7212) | -1.8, 28.7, 25.7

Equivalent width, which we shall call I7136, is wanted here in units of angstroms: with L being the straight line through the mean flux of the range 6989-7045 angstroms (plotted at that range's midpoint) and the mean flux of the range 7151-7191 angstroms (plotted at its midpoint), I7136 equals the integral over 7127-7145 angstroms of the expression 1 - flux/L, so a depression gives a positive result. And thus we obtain 3.0 angstroms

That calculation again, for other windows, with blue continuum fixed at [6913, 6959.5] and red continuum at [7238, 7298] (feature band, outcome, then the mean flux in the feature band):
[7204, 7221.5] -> 2.4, 27.1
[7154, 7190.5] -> 5.6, 26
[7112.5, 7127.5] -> 1.4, 27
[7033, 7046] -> -2.5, 33.8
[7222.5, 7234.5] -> 0.9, 29.4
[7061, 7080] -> -0.6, 29.8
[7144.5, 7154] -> 2.1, 23.7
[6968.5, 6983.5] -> -0.6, 28.4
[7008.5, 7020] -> -1.0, 30.4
